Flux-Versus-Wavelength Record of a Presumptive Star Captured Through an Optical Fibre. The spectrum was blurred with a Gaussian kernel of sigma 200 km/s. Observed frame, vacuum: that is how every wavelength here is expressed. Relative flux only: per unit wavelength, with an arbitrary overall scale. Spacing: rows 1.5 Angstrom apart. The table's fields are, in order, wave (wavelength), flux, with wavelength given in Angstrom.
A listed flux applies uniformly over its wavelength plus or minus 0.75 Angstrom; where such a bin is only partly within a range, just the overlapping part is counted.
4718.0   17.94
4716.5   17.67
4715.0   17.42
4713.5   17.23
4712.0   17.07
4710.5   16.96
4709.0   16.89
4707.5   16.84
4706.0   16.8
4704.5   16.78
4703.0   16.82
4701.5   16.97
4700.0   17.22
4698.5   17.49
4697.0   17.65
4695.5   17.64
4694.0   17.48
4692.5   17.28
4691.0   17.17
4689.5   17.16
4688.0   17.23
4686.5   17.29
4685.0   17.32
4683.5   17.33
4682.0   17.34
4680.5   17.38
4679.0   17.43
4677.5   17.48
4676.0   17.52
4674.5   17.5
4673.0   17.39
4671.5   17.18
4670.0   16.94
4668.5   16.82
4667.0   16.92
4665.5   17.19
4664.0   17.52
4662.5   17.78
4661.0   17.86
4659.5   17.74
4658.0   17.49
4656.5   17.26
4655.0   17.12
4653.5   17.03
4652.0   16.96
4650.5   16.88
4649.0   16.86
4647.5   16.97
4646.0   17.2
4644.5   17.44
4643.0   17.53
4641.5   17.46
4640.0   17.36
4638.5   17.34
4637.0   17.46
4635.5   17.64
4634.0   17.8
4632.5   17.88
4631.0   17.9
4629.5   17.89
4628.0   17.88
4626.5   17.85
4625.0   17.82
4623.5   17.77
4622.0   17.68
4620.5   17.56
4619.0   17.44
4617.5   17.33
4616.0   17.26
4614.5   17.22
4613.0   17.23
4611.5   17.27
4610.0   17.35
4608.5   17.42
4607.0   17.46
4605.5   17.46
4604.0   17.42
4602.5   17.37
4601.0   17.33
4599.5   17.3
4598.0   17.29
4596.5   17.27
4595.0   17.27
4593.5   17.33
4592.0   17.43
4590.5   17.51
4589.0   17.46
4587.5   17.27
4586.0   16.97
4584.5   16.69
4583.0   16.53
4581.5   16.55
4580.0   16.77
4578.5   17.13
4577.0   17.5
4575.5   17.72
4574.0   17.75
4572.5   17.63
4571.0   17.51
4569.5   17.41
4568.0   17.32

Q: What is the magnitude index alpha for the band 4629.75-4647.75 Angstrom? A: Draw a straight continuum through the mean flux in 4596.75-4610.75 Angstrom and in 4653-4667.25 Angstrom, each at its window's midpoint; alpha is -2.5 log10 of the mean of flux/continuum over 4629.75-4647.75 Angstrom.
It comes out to -0.01 mag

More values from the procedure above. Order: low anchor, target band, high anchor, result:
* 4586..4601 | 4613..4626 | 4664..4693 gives -0.01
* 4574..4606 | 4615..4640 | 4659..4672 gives -0.02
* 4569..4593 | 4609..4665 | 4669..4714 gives -0.01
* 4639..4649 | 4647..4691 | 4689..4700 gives 0.00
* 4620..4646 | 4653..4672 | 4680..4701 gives 0.01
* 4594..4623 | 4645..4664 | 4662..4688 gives 0.00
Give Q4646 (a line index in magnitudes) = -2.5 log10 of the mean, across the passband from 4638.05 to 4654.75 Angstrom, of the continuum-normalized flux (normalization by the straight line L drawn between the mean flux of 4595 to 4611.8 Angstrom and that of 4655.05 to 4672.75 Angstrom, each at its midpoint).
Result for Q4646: 0.010 mag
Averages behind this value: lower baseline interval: 17.4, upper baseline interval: 17.3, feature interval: 17.2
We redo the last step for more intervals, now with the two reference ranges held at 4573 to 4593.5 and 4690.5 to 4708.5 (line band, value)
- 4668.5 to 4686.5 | -0.01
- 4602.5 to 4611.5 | -0.01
